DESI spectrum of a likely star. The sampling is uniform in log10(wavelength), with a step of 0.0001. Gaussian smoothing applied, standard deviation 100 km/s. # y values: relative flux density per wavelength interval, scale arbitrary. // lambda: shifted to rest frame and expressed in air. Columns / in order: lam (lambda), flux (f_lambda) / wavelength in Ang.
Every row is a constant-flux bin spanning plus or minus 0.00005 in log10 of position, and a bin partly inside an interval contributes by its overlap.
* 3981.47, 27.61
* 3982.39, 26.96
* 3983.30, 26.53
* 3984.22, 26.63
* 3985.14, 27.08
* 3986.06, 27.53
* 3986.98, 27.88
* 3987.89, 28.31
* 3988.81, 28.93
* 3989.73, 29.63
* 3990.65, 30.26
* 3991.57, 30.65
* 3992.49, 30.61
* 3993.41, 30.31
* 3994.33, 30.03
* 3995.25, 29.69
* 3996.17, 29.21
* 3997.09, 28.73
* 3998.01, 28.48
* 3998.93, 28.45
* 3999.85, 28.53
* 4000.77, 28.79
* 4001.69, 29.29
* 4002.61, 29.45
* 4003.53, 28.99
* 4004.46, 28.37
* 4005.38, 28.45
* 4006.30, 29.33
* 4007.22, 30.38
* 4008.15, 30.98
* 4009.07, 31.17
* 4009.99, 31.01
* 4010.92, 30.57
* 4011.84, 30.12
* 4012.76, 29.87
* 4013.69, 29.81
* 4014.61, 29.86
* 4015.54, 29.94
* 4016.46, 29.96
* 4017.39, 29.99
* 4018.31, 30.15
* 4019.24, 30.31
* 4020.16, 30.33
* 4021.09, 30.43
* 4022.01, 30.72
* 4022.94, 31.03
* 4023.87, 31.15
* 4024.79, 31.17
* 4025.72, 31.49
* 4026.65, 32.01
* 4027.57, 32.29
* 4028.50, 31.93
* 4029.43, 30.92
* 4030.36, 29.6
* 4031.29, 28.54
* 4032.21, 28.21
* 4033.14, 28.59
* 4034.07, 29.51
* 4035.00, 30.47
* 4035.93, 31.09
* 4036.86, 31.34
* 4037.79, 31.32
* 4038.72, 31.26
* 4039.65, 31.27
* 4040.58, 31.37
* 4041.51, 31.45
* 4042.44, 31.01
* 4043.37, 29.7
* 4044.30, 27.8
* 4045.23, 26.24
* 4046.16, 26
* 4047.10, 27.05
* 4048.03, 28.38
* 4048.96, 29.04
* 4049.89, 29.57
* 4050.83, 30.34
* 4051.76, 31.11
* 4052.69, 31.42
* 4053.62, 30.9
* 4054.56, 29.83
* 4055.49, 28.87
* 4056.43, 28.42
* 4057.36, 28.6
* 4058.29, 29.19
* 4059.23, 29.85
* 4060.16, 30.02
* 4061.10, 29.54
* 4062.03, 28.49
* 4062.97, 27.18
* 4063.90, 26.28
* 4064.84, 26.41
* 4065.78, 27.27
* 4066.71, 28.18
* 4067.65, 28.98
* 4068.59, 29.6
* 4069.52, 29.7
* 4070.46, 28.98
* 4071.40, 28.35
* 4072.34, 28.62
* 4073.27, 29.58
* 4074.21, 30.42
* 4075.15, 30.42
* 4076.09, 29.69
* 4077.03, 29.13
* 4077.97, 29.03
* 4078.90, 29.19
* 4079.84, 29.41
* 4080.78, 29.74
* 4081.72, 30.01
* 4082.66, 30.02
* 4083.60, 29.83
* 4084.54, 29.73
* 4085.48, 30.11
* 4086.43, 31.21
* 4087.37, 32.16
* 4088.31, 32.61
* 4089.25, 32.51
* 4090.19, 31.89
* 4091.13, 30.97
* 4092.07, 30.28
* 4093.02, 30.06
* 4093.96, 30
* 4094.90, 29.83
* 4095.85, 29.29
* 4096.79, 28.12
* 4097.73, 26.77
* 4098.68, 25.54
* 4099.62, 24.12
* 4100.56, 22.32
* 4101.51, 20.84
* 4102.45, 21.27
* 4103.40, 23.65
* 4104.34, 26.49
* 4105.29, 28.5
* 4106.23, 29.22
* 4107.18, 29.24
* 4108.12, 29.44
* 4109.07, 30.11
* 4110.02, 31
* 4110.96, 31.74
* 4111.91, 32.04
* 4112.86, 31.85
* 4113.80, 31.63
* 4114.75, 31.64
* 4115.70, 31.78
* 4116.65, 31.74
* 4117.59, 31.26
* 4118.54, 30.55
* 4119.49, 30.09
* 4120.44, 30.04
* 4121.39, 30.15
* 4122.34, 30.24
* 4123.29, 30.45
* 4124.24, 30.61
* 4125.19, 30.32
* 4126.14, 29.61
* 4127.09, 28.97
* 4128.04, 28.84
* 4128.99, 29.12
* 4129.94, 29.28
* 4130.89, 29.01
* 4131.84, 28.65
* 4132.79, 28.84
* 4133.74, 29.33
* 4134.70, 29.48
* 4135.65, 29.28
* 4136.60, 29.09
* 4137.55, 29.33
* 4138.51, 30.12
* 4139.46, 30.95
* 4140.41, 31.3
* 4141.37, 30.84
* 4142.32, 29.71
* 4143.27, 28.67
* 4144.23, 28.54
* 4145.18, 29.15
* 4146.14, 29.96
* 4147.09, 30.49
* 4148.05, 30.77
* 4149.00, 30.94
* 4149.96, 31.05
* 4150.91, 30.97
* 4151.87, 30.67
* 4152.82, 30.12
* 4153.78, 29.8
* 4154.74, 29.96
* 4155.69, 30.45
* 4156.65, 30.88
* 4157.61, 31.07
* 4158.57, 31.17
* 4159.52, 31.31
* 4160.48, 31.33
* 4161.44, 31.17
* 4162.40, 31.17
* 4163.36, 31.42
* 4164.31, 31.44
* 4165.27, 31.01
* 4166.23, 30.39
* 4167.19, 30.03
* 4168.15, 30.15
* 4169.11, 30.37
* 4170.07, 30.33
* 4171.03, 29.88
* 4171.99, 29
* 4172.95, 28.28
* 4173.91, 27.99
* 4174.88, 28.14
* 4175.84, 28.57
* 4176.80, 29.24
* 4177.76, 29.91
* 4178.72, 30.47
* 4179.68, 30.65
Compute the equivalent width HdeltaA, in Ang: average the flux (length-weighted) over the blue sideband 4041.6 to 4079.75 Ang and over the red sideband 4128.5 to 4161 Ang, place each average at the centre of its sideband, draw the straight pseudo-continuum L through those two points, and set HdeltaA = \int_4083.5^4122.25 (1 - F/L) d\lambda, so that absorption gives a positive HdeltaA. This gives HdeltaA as 0.3 Ang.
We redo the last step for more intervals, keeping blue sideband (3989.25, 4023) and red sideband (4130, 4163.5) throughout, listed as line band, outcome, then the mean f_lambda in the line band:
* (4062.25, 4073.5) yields 0.7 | 28.2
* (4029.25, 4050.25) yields 0.3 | 29.5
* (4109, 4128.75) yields -0.4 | 30.7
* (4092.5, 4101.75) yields 1.0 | 26.8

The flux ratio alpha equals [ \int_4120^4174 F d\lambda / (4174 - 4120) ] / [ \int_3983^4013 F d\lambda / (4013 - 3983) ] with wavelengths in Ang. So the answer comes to 1.0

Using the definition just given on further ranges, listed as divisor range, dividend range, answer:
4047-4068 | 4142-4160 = 1.05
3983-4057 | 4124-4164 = 1.01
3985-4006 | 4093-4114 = 0.96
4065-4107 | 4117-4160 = 1.05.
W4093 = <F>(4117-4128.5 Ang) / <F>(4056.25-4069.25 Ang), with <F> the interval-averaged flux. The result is 1.06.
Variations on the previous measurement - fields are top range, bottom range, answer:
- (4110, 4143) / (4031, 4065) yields 1.03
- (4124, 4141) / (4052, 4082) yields 1.02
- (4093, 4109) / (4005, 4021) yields 0.89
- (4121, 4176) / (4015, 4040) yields 0.98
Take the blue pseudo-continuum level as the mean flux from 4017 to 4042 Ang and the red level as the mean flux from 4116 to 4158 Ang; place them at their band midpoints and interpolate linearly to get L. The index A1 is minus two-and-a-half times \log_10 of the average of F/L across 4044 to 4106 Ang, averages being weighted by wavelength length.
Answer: 0.06 mag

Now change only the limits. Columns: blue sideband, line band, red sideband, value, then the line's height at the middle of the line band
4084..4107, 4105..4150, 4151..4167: -0.02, 29.5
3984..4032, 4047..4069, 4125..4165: 0.04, 29.9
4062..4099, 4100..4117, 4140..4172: 0.05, 29.8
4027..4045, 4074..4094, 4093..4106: -0.12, 27.2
